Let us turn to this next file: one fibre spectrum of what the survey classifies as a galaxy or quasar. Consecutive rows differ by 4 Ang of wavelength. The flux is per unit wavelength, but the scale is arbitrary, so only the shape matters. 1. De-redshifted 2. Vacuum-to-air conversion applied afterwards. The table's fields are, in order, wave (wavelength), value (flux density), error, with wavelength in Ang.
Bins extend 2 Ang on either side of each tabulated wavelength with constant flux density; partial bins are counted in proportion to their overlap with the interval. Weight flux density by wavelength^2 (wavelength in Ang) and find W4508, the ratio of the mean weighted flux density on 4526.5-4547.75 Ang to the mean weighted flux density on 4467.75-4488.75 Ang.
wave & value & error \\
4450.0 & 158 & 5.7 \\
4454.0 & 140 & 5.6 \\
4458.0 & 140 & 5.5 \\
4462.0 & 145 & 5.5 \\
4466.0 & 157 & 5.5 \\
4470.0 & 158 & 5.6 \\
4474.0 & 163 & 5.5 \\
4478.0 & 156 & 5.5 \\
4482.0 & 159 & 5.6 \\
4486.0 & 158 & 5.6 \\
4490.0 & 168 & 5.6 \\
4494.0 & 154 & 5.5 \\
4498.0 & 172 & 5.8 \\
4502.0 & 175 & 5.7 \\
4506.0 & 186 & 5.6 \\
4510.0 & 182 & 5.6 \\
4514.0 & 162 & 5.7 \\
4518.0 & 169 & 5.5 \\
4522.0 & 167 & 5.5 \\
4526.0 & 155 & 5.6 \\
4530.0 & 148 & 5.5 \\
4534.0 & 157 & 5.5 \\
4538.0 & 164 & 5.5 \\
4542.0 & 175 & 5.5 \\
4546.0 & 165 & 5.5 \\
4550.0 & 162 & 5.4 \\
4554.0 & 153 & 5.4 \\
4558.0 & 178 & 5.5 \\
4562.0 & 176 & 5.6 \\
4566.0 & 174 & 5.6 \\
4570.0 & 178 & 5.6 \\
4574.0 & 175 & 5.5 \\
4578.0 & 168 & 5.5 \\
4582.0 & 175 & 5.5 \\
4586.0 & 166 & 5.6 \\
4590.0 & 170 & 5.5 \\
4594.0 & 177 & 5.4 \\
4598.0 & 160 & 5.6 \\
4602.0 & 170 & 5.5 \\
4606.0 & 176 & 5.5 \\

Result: 1.04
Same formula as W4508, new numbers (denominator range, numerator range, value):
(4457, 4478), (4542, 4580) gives 1.16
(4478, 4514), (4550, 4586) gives 1.05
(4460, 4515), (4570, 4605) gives 1.09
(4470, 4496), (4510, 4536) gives 1.03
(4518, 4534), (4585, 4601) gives 1.10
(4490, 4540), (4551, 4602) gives 1.06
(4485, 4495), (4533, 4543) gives 1.05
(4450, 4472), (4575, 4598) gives 1.21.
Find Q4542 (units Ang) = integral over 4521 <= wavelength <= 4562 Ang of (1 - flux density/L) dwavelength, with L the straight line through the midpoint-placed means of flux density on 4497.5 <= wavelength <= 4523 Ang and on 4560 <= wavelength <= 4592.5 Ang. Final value 2.4 Ang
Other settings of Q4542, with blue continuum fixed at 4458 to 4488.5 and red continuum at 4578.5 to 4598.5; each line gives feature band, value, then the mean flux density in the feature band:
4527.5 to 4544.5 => 0.3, 161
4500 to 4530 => -1.6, 169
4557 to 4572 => -0.8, 176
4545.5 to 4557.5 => 0.3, 162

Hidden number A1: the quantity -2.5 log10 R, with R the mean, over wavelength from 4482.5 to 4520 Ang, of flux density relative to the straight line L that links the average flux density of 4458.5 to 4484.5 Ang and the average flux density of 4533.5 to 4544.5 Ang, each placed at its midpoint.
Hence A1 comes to -0.058 mag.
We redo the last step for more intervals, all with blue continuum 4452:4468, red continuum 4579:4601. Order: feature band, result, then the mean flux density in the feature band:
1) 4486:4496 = -0.06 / 160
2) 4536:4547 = -0.05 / 168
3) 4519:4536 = 0.00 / 157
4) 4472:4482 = -0.08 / 159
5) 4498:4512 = -0.17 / 180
